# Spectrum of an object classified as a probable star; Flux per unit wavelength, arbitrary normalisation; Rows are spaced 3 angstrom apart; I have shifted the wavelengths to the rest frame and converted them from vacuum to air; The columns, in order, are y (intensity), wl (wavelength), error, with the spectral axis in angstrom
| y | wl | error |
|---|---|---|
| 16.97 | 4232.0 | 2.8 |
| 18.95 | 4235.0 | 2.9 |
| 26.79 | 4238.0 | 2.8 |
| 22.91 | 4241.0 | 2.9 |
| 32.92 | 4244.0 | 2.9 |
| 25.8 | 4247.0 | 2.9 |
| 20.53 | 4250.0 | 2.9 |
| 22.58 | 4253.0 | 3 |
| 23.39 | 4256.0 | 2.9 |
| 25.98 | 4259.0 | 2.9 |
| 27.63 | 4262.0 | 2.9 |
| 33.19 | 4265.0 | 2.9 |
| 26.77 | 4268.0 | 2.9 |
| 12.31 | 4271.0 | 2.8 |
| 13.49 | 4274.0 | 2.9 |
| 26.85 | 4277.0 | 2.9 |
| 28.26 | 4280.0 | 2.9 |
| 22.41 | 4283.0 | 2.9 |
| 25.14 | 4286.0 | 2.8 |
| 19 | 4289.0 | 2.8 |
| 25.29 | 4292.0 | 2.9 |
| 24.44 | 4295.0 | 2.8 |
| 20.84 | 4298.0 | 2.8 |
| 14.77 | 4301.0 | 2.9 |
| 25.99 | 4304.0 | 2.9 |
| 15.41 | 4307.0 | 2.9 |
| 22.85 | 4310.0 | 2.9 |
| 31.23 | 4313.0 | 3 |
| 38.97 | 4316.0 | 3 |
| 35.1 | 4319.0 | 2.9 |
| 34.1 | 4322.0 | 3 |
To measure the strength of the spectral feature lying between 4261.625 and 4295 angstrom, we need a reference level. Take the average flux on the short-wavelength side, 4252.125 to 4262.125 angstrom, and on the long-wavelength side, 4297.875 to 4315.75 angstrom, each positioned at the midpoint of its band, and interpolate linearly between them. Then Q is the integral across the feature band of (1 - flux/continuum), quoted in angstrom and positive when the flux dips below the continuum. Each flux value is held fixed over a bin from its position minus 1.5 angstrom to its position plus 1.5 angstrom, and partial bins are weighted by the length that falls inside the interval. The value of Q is 0.6 angstrom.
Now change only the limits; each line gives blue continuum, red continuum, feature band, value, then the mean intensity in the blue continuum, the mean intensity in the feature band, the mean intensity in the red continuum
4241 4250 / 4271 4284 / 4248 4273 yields 0.5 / 26.8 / 23.9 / 21.6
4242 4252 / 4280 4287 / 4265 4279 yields 2.0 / 26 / 21.6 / 24.6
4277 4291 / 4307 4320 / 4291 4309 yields 4.0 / 24.1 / 21.1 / 30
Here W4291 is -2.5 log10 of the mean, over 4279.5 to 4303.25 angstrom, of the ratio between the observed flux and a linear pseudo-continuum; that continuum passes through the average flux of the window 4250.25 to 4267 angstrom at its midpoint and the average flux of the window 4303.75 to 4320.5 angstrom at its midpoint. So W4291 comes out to 0.223 mag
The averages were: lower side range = 26.1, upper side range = 28.4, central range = 22.4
